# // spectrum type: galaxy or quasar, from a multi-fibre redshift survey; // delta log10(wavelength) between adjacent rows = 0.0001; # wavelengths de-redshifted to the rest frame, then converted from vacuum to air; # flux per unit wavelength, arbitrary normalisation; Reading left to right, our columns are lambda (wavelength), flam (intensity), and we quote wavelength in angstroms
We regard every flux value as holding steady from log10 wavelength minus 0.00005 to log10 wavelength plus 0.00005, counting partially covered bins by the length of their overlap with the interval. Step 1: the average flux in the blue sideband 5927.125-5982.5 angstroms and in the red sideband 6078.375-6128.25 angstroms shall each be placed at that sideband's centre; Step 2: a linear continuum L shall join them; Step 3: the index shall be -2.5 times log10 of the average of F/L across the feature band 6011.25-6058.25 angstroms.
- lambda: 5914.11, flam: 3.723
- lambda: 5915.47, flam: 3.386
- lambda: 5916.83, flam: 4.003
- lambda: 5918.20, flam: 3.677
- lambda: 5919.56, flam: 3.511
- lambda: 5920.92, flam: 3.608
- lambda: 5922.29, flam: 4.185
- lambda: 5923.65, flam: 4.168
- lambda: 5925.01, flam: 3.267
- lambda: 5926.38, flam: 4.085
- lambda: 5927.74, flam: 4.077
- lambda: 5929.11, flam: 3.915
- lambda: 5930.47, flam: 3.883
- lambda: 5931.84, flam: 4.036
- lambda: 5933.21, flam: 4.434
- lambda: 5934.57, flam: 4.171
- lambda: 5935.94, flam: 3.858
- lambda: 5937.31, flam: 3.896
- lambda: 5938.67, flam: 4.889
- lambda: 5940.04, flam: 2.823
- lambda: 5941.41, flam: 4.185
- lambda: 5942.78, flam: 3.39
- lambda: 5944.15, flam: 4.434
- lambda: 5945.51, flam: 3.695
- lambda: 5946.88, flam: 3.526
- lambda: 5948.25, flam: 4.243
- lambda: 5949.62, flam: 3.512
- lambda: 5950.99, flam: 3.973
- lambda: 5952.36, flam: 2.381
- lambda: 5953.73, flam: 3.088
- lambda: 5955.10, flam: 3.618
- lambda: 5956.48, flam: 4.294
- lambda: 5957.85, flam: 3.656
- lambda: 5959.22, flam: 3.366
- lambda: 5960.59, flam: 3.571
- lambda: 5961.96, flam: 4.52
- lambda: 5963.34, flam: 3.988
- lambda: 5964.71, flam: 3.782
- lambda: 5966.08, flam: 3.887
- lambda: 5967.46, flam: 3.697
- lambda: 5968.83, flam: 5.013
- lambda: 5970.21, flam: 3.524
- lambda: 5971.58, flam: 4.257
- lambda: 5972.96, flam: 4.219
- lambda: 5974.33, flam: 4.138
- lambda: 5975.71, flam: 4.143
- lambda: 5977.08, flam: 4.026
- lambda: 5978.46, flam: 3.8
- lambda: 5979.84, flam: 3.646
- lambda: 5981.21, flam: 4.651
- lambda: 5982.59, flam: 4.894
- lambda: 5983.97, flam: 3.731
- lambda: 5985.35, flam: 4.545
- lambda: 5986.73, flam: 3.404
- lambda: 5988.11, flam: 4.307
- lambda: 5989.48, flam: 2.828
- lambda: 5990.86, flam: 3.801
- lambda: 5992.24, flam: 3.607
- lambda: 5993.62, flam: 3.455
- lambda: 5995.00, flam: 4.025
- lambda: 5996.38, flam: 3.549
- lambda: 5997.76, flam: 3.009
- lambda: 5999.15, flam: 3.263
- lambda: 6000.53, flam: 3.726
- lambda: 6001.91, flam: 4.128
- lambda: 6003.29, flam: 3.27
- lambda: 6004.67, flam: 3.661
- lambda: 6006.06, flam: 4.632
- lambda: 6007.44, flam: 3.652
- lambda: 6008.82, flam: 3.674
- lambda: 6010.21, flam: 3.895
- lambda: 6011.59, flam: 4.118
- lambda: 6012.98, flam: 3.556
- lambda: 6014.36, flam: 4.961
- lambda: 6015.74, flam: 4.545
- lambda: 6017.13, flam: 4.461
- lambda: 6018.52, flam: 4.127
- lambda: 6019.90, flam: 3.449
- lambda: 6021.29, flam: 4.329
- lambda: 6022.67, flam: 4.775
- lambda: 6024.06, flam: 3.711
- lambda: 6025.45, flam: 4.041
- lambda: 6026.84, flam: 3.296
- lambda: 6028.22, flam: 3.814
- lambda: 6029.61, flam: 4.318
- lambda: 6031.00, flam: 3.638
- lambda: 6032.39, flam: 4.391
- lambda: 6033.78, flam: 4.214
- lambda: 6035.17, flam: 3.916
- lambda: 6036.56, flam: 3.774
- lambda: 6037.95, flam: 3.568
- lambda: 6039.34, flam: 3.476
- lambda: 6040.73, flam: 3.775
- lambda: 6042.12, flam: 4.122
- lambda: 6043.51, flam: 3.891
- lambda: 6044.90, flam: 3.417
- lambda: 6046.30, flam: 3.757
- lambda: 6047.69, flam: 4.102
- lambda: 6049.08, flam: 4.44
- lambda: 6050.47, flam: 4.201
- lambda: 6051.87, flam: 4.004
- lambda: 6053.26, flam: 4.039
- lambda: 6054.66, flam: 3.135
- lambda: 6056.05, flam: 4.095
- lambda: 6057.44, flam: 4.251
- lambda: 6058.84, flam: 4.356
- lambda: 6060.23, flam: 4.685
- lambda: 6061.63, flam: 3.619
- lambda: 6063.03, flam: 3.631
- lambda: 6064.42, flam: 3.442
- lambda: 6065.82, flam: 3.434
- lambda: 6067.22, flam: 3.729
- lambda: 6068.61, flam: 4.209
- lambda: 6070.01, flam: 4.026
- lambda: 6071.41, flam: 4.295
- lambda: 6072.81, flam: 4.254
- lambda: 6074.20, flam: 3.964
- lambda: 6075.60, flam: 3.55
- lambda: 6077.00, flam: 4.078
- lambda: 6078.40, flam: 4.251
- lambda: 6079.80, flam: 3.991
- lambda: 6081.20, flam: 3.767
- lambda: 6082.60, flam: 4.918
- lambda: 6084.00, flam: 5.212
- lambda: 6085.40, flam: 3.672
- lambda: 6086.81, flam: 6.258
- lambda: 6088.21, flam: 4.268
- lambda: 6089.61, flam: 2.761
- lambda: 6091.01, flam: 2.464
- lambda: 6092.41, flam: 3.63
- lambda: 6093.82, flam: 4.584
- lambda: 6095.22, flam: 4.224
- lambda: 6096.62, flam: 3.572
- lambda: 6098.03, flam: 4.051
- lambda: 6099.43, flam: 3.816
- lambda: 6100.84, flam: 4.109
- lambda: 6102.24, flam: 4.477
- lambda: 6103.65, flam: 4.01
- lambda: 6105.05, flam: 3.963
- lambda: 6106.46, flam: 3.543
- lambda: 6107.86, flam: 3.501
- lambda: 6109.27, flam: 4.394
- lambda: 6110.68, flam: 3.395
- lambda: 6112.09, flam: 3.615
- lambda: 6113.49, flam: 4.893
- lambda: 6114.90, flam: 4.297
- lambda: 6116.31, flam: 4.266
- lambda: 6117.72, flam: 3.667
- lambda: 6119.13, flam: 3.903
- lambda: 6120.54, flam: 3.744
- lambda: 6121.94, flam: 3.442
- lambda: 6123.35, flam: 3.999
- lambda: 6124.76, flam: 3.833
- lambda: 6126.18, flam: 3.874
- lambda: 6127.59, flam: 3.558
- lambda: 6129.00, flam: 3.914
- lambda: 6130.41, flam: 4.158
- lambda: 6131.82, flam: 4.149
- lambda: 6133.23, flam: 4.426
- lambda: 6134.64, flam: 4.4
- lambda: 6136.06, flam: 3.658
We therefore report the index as -0.009 mag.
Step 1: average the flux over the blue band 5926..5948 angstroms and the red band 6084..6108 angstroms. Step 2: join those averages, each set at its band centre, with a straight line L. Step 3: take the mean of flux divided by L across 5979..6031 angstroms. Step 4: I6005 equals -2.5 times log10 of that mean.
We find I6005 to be 0.02 mag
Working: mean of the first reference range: 3.96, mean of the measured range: 3.91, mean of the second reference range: 3.98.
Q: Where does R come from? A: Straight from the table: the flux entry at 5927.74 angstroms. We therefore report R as 4.077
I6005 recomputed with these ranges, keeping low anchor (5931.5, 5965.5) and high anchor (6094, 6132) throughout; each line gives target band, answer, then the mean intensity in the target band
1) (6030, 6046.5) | 0.01 mag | 3.84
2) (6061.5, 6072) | 0.03 mag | 3.8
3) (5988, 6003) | 0.08 mag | 3.57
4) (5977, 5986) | -0.10 mag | 4.19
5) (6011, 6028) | -0.06 mag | 4.11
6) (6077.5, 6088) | -0.16 mag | 4.55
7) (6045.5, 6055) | -0.02 mag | 3.98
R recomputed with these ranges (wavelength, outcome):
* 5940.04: 2.823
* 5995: 4.025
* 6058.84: 4.356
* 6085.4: 3.672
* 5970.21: 3.524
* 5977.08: 4.026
